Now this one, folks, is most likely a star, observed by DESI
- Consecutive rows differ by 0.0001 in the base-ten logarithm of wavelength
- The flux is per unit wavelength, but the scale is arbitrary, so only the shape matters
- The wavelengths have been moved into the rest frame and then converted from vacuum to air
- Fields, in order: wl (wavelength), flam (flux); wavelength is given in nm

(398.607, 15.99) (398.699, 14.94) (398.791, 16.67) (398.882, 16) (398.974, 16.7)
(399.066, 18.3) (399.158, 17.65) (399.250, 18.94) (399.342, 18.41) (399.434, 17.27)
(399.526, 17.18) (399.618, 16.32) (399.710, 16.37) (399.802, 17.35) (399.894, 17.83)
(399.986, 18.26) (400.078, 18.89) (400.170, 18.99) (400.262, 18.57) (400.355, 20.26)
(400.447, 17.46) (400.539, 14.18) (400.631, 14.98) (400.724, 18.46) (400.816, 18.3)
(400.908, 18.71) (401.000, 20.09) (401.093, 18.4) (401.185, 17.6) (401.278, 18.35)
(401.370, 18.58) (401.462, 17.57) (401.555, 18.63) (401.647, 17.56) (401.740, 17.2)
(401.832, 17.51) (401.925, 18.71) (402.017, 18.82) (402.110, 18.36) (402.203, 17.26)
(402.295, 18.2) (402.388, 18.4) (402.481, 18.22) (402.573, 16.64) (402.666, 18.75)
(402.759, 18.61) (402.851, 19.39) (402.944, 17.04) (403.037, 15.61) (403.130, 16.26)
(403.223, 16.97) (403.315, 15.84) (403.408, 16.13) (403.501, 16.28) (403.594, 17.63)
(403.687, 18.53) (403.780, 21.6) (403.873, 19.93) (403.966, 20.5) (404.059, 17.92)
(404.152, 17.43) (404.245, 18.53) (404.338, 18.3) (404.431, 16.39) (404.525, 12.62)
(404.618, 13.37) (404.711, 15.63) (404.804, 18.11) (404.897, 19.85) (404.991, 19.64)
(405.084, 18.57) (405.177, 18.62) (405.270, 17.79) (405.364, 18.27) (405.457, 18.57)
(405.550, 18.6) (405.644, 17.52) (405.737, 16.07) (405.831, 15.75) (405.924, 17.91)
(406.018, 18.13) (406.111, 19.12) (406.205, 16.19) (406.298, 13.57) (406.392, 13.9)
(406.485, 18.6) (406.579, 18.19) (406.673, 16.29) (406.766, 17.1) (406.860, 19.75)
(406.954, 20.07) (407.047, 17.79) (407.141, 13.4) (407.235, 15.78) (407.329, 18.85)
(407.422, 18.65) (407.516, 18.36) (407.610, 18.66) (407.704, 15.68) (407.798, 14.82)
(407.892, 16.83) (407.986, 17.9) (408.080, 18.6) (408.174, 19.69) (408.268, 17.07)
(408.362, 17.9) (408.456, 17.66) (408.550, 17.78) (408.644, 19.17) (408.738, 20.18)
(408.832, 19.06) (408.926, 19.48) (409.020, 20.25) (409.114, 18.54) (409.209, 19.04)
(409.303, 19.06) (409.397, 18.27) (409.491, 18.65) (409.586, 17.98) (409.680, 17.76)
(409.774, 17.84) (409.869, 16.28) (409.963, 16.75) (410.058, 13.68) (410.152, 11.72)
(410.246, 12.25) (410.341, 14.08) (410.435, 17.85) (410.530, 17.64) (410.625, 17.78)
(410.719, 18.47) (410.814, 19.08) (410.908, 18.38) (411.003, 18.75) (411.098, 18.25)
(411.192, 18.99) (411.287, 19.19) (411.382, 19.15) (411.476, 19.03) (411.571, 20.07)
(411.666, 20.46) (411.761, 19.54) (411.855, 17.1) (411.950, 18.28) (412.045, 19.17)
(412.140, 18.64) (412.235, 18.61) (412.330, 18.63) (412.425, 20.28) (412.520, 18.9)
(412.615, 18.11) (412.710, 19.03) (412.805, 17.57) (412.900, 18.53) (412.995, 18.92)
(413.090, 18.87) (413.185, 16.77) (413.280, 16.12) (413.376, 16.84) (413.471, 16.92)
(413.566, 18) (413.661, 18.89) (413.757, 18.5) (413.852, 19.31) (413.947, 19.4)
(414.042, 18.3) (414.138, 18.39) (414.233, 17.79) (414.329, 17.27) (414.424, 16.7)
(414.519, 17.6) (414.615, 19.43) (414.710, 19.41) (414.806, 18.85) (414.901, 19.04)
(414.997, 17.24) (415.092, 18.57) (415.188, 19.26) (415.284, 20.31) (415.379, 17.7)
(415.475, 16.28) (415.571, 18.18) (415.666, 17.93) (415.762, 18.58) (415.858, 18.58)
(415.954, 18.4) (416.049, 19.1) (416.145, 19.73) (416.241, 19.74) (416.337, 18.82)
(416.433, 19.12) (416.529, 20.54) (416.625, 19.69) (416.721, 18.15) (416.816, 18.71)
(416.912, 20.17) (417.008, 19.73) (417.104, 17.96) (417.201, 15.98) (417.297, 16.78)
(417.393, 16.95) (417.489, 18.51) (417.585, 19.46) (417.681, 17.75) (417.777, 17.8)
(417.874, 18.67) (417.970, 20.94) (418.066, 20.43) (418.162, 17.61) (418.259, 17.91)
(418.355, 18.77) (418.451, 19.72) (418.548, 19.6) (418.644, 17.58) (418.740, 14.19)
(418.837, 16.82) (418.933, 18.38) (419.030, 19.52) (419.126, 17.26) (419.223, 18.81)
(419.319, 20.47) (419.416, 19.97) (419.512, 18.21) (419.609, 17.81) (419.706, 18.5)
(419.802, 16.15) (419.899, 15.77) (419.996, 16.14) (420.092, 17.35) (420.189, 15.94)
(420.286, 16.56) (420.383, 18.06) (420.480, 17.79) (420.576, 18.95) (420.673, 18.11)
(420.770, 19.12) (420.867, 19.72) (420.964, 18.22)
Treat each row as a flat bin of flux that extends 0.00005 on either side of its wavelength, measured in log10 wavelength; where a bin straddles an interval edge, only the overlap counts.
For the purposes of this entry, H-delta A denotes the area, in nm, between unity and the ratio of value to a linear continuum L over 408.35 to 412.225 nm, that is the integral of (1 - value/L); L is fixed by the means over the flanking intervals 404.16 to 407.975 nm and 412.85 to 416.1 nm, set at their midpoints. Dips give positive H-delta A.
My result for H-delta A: -0.06 nm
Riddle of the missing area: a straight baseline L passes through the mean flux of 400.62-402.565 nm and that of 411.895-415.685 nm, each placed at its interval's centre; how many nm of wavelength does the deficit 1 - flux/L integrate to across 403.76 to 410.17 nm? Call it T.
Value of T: 0.19 nm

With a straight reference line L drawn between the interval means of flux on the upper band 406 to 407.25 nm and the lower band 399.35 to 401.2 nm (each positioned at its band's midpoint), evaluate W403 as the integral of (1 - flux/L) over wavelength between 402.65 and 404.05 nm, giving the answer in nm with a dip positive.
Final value -0.04 nm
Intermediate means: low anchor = 17.8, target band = 17.9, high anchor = 17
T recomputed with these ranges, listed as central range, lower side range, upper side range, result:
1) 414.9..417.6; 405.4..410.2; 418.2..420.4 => -0.129 nm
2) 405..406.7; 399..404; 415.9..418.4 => 0.072 nm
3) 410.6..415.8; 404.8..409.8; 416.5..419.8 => -0.072 nm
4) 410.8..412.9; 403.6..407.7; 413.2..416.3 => -0.090 nm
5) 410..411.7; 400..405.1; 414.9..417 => 0.091 nm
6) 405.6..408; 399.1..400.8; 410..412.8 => 0.099 nm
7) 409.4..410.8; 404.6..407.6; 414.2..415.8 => 0.107 nm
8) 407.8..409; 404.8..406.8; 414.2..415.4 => -0.037 nm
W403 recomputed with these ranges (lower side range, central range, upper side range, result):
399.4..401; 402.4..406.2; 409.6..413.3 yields 0.02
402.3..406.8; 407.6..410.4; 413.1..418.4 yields 0.07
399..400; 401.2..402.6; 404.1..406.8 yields -0.05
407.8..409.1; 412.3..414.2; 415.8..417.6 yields 0.03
